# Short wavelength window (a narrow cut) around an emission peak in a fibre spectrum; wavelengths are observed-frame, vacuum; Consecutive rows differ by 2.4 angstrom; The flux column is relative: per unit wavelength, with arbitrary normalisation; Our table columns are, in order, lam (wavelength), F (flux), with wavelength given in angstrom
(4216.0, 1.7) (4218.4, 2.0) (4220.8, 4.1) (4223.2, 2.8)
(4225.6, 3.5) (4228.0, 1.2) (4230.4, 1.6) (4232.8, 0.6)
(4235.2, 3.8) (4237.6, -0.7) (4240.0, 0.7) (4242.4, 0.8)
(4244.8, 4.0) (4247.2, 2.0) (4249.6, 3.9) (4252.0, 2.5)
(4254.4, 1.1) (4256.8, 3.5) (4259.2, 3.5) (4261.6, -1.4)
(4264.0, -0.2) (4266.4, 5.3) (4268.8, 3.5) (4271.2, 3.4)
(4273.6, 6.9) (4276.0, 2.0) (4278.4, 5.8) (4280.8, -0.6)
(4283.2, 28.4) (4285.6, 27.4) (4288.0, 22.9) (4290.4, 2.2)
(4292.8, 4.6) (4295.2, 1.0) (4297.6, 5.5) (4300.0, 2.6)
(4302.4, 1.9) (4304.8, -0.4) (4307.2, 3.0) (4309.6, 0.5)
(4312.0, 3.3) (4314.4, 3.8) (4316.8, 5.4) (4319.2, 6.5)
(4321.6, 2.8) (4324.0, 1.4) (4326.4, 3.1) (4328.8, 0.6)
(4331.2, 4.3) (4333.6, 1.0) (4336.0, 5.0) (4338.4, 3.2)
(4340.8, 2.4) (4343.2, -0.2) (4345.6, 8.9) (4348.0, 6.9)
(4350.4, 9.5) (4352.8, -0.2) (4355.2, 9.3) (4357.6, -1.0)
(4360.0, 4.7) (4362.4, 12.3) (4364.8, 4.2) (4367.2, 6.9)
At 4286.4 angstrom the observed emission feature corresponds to [O II] 3727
